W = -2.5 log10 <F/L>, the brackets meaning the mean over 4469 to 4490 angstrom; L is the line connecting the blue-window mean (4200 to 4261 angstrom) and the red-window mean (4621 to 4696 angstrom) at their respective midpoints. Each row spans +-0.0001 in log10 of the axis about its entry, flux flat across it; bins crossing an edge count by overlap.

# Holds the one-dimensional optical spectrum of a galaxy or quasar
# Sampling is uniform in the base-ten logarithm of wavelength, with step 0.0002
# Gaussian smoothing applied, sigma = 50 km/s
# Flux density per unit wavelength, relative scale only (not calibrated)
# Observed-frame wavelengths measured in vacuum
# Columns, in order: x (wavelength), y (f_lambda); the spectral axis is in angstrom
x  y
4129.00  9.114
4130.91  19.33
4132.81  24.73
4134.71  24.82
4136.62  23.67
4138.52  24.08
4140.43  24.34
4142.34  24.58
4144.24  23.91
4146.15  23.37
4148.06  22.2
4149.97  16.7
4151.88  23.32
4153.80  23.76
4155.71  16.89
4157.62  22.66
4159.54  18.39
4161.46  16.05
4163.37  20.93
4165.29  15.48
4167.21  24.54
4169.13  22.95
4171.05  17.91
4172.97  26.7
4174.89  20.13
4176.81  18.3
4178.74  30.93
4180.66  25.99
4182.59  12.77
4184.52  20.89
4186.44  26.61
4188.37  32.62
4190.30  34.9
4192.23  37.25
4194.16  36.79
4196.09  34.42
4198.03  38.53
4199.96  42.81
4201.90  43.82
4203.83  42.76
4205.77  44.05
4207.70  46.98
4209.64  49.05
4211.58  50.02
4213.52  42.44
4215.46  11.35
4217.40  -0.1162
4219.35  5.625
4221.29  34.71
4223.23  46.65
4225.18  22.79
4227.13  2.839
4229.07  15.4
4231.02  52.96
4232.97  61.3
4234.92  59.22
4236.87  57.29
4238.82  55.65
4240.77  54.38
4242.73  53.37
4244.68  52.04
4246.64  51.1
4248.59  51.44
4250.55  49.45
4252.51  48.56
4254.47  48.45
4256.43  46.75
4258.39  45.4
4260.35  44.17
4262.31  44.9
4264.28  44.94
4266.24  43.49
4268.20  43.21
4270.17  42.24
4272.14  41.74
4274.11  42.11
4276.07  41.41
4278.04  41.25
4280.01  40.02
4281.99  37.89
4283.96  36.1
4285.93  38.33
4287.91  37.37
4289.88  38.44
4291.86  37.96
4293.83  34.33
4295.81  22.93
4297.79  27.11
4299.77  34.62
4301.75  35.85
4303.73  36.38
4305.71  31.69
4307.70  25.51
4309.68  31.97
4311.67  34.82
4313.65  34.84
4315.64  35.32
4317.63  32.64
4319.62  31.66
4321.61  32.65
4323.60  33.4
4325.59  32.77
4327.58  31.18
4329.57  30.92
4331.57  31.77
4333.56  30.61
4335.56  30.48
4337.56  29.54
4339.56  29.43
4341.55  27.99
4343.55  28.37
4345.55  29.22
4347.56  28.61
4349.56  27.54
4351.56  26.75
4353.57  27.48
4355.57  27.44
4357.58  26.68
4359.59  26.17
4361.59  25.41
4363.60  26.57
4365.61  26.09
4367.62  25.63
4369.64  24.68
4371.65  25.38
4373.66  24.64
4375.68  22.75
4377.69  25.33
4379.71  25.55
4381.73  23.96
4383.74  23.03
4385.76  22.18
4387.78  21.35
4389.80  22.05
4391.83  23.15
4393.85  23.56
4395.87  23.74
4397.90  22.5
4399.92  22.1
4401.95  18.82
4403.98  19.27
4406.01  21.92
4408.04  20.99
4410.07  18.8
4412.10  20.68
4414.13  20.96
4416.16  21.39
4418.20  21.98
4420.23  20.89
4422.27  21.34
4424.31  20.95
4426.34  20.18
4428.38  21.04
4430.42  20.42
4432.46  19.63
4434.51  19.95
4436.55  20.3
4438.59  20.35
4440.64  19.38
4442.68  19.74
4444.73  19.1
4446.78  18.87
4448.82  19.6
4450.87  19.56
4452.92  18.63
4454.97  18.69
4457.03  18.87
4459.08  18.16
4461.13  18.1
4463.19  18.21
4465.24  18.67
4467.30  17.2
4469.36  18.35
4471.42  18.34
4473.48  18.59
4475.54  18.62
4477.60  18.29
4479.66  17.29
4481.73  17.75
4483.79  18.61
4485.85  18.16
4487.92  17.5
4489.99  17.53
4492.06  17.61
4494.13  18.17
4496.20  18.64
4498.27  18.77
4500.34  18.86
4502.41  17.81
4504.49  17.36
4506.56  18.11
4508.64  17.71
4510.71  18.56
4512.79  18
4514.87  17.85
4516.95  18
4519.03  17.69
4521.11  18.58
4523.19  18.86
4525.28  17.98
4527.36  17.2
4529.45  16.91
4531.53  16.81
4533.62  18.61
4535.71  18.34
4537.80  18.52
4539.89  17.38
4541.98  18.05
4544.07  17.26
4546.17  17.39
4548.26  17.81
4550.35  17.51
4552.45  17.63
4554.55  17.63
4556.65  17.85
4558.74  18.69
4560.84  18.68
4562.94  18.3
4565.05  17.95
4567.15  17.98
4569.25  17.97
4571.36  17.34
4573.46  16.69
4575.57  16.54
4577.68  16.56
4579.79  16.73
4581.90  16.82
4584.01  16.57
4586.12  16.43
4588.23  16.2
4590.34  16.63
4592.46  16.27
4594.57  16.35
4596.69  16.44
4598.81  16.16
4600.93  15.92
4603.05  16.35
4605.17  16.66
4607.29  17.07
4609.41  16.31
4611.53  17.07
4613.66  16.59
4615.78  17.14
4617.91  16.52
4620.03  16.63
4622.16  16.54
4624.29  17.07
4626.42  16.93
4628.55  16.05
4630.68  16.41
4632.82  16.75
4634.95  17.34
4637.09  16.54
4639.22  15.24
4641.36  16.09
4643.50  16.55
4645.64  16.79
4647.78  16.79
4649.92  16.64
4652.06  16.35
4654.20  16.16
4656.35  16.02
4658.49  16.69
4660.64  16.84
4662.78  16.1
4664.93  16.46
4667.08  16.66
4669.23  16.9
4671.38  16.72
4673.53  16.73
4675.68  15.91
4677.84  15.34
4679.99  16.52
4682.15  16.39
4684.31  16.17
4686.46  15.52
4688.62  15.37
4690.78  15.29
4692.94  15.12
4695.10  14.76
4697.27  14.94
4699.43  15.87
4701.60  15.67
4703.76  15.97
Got 0.429 mag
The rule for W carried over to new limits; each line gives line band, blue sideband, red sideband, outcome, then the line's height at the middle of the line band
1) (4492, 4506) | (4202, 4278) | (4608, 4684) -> 0.37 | 25.7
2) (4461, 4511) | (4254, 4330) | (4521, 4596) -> 0.25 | 22.8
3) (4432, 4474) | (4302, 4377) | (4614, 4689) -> 0.29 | 24.7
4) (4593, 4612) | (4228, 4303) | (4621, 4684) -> 0.21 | 19.9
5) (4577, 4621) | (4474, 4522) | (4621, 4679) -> 0.03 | 17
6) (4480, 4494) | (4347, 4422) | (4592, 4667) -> 0.16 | 20.6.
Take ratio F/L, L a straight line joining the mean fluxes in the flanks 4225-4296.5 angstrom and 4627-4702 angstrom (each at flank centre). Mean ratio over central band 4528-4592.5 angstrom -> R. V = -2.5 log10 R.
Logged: 0.30 mag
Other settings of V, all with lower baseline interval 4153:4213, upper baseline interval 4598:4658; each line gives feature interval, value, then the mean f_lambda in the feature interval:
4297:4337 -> -0.25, 32.3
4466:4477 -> 0.16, 18.2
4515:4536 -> 0.10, 17.9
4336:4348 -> -0.16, 28.9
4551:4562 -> 0.03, 18.1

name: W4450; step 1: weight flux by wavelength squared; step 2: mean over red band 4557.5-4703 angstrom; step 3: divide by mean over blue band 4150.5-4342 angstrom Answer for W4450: 0.6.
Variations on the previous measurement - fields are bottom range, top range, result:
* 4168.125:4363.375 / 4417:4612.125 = 0.58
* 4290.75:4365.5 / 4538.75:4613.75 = 0.63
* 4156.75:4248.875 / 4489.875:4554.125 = 0.62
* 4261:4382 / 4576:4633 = 0.58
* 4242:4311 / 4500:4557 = 0.49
